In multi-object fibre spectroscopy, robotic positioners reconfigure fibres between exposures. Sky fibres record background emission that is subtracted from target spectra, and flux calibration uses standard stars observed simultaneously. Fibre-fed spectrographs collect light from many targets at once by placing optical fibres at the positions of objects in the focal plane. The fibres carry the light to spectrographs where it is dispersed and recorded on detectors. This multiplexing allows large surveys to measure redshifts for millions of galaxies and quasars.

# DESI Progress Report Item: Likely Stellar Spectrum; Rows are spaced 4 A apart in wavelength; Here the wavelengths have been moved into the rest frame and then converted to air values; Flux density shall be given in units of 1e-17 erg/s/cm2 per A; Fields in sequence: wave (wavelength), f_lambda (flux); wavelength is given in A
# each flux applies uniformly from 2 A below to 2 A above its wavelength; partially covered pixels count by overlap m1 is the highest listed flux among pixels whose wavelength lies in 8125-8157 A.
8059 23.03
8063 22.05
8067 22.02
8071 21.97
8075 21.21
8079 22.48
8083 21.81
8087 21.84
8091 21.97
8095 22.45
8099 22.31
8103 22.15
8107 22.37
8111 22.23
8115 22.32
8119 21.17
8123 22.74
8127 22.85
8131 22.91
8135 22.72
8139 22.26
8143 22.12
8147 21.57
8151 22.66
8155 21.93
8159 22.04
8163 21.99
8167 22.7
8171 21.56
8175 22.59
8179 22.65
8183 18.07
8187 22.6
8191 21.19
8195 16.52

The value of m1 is 22.91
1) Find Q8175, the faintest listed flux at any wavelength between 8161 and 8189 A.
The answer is 18.07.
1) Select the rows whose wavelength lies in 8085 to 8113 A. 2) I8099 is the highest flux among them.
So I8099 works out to 22.45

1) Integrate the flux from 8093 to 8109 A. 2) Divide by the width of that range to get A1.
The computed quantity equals 22.3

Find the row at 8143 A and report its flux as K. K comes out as 22.12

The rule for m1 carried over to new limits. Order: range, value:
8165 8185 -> 22.7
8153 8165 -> 22.04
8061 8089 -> 22.48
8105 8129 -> 22.85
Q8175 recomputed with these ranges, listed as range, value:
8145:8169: 21.57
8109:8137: 21.17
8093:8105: 22.15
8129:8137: 22.72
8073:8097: 21.21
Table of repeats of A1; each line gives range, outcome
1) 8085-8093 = 21.9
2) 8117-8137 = 22.5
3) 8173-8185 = 21.1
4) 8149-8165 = 22.2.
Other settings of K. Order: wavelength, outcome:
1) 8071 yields 21.97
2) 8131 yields 22.91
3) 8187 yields 22.6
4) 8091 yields 21.97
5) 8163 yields 21.99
